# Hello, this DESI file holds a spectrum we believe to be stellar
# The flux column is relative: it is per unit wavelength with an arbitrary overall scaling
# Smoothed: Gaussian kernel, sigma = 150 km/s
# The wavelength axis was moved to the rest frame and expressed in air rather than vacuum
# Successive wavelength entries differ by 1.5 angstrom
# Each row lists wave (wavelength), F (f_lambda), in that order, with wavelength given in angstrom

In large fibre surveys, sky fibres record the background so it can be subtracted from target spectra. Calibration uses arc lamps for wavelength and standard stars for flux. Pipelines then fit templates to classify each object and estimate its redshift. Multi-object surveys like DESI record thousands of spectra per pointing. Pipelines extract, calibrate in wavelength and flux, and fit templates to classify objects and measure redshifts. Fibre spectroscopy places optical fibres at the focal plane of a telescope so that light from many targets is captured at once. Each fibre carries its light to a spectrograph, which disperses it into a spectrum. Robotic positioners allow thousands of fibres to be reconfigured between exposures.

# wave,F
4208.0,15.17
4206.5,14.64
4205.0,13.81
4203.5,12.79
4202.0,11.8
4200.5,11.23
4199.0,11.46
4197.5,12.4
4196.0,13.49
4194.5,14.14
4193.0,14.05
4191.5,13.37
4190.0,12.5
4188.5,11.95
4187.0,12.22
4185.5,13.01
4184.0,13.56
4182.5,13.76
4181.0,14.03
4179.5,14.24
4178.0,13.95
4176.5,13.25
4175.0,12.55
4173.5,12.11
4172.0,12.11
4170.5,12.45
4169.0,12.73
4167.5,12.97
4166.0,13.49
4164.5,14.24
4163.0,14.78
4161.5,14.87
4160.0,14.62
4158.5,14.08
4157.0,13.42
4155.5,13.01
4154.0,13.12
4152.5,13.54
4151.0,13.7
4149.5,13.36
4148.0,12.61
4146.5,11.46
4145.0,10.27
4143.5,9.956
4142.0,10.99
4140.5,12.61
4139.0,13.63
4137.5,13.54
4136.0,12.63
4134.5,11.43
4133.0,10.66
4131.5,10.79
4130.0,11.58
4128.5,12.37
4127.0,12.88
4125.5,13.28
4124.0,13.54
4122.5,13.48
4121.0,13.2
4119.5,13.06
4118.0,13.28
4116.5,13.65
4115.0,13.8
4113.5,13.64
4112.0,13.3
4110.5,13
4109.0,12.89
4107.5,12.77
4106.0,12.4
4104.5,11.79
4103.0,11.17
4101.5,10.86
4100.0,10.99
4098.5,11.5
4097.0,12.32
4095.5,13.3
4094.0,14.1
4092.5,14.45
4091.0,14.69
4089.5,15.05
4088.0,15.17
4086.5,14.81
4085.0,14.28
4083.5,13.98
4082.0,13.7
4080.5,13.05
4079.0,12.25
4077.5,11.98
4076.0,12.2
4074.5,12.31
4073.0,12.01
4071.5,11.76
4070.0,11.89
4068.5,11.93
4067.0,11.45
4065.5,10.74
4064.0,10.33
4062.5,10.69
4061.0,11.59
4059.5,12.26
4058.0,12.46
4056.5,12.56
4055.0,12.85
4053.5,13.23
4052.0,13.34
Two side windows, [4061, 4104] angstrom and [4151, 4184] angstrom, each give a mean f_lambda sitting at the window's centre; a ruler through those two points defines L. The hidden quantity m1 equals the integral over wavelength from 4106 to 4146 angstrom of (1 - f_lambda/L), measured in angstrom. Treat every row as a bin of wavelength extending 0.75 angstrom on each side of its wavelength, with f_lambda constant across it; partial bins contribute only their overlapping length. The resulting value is 1.6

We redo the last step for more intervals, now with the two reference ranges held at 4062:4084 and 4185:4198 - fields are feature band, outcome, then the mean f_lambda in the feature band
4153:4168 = -1.3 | 13.9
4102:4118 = -0.6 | 12.8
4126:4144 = 0.8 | 12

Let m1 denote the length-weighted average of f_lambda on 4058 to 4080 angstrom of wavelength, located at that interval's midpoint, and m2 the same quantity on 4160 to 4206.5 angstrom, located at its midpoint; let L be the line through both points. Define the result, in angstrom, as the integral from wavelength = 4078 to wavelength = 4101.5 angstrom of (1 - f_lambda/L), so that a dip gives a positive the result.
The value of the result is -2.9 angstrom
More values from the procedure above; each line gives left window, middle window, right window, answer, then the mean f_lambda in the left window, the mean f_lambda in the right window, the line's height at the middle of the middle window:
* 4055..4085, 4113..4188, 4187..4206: -2.5 angstrom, 12.1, 12.8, 12.5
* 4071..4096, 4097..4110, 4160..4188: 1.6 angstrom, 13.5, 13.4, 13.5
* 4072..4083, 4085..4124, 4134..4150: -2.7 angstrom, 12.5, 12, 12.3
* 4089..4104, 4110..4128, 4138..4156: -1.1 angstrom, 12.8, 12.4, 12.6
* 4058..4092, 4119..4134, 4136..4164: 0.5 angstrom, 12.7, 13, 12.9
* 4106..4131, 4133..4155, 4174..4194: 1.4 angstrom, 13.1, 13.3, 13.1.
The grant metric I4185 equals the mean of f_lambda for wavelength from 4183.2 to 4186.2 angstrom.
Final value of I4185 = 13.3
